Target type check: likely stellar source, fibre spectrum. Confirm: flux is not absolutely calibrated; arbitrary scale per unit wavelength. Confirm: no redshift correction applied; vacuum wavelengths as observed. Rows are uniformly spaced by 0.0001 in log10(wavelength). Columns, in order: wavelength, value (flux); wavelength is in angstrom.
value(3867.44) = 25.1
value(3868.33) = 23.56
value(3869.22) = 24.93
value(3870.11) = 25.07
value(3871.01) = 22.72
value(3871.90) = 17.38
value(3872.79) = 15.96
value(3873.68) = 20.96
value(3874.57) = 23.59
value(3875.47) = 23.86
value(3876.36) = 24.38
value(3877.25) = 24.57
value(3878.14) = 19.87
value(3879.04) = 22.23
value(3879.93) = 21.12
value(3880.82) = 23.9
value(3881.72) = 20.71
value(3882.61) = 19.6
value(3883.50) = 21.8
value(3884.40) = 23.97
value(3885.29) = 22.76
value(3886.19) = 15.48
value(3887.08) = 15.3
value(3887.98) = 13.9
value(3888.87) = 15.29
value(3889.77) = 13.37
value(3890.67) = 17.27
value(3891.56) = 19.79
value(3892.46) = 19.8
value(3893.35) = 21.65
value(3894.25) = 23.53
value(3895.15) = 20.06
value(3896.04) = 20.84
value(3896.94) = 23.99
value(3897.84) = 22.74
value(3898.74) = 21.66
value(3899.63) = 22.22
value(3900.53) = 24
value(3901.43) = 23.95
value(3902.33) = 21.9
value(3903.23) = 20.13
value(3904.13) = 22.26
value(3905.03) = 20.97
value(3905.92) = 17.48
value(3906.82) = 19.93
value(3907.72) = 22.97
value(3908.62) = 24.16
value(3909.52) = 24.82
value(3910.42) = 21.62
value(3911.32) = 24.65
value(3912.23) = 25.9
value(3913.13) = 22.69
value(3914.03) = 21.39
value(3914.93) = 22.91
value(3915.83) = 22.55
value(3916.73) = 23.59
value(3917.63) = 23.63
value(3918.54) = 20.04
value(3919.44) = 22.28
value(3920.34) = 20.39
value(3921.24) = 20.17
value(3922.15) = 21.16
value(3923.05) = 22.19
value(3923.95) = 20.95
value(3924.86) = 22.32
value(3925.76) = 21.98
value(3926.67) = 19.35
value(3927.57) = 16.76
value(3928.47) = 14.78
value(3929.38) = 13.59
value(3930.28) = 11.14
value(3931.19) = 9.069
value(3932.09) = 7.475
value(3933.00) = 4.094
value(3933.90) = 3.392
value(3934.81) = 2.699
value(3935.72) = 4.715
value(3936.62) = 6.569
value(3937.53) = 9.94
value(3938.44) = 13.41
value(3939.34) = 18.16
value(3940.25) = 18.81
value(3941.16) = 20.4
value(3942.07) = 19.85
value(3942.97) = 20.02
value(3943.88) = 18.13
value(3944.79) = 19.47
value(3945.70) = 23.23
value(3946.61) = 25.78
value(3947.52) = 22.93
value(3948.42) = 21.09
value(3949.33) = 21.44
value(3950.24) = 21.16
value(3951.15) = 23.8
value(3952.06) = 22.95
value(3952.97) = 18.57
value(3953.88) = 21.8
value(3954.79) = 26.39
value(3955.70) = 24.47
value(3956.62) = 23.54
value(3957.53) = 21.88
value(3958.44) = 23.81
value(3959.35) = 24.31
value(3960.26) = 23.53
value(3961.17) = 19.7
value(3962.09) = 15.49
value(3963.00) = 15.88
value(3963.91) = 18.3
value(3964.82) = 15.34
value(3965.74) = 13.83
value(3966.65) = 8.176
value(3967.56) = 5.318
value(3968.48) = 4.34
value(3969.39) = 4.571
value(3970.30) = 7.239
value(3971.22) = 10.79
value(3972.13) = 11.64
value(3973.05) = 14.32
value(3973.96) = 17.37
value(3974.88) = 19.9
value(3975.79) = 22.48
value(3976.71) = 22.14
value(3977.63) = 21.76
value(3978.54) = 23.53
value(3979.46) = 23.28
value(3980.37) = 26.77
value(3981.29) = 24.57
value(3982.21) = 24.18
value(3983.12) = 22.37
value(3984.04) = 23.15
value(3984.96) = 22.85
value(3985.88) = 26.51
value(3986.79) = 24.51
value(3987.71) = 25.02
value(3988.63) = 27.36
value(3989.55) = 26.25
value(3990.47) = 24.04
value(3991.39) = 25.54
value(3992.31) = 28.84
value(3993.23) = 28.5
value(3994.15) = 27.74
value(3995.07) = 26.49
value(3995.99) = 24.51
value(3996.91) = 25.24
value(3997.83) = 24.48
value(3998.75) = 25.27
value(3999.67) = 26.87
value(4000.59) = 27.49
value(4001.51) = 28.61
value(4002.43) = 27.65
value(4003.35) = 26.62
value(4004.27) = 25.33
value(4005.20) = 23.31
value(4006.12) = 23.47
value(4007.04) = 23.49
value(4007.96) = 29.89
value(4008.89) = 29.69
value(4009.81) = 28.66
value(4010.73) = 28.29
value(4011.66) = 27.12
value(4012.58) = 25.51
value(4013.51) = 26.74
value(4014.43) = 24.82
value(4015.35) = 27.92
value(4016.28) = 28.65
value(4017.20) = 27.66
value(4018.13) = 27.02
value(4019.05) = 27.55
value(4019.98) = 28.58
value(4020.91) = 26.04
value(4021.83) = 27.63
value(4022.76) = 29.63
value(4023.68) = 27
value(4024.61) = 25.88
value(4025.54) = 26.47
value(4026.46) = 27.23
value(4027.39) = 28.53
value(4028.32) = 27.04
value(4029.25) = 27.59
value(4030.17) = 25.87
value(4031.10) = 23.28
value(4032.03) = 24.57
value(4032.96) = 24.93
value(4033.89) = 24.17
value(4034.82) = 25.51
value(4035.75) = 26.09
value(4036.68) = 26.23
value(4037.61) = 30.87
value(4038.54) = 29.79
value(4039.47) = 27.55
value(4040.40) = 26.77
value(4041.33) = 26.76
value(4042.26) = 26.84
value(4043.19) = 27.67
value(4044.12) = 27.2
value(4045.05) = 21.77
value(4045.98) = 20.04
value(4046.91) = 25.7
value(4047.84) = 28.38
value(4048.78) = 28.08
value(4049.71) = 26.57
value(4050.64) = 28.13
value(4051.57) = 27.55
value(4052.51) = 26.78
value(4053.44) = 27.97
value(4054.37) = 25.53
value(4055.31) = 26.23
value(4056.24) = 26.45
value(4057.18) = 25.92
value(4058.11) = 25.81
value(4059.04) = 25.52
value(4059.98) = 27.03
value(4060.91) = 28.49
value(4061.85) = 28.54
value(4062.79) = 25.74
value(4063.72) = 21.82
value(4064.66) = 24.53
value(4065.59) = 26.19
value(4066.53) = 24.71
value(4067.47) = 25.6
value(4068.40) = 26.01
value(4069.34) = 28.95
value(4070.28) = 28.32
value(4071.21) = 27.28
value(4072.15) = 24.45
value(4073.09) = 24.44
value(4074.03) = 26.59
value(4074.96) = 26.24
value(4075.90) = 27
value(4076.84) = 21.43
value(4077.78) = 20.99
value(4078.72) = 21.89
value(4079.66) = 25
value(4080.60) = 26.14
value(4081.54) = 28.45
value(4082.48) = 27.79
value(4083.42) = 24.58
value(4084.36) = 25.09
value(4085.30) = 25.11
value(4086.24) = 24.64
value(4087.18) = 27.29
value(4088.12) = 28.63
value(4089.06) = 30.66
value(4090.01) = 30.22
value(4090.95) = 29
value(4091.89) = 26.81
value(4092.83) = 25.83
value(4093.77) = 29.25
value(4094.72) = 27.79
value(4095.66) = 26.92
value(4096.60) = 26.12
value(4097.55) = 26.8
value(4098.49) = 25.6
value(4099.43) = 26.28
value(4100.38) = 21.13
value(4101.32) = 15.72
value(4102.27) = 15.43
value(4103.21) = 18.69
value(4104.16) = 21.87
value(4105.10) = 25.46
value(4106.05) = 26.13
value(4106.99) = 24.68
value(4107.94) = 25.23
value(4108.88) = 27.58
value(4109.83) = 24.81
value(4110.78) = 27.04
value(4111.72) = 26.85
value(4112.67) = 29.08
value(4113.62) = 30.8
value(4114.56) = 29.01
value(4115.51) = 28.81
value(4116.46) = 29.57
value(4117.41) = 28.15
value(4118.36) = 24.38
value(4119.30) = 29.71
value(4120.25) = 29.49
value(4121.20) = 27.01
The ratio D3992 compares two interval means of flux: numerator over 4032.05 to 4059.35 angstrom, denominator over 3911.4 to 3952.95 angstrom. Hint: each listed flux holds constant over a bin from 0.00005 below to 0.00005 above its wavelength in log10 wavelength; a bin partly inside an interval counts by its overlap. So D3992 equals 1.47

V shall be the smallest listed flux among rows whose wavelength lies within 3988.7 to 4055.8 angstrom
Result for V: 20.04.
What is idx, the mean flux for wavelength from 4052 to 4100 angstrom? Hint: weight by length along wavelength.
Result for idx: 26.3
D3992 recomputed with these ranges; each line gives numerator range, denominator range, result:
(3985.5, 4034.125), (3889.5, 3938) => 1.41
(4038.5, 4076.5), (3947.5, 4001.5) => 1.24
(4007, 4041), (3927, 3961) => 1.55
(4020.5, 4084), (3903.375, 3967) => 1.39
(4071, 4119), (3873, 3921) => 1.21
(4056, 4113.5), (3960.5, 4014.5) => 1.16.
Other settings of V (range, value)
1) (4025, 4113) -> 15.43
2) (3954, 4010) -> 4.34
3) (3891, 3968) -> 2.699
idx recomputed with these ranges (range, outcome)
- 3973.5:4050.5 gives 26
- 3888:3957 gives 19.4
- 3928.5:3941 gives 9.9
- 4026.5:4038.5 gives 26.4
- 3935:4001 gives 20.3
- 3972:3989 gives 22.5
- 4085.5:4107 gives 25.3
